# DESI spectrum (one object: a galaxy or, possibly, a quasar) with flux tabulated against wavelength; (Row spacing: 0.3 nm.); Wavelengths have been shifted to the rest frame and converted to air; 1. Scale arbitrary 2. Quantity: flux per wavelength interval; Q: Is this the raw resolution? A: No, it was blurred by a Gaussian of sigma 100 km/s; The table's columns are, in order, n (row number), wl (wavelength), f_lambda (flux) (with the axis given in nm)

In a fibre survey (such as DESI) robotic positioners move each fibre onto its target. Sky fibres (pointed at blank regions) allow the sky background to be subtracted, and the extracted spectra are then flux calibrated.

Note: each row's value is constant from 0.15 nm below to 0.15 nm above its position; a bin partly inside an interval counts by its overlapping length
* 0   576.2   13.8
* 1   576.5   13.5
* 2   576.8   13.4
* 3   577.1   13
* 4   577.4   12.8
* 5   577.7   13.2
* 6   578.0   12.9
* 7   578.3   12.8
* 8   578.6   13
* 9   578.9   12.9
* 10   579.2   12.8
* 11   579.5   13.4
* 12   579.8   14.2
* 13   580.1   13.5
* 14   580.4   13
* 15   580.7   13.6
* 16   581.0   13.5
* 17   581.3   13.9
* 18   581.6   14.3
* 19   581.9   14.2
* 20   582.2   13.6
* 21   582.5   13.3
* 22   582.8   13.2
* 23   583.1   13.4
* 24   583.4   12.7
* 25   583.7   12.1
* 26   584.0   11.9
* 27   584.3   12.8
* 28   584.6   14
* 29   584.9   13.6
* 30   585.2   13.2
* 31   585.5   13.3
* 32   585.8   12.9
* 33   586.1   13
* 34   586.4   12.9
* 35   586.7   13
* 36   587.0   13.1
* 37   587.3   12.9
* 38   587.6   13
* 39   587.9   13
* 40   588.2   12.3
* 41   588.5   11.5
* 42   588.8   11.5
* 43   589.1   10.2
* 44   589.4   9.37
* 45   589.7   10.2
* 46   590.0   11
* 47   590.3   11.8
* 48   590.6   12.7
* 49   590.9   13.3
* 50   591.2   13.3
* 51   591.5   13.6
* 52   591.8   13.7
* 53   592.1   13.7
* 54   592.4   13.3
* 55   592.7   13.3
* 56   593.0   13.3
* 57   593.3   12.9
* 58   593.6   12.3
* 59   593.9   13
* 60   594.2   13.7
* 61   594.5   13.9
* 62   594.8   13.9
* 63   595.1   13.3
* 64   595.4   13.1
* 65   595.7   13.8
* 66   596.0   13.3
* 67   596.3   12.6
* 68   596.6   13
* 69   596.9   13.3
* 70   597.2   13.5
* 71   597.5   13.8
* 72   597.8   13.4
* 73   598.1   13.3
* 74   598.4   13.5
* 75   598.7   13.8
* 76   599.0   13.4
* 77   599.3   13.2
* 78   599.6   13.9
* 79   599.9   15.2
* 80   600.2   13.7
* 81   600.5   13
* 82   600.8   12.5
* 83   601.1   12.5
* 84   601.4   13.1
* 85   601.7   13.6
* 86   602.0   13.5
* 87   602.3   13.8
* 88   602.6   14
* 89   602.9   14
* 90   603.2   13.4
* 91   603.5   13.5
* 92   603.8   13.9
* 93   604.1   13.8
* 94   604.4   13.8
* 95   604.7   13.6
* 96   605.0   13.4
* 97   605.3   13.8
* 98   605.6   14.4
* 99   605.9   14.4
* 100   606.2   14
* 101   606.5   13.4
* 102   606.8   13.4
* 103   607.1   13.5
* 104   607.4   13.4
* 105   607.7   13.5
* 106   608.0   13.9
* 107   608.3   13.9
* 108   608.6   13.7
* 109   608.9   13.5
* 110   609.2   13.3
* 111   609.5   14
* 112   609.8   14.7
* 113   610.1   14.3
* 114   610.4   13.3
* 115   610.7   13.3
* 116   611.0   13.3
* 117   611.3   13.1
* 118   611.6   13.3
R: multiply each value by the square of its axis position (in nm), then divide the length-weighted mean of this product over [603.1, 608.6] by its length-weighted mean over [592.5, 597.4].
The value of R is 1.07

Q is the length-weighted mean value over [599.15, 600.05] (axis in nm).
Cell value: 14.1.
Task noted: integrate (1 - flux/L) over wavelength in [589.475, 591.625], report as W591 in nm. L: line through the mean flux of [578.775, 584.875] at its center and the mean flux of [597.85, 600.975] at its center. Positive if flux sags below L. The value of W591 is 0.20 nm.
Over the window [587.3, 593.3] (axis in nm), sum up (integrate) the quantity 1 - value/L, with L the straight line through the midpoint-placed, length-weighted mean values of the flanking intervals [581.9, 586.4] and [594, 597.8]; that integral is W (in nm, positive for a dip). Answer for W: 0.419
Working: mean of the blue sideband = 13.1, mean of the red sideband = 13.4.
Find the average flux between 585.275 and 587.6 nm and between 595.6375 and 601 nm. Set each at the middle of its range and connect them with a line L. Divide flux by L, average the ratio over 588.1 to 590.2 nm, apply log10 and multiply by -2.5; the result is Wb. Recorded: 0.21 mag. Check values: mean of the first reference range 13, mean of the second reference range 13.4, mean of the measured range 10.9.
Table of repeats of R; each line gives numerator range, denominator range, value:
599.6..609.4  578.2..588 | 1.11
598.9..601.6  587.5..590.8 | 1.21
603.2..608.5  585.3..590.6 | 1.21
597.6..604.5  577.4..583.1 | 1.09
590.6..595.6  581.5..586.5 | 1.04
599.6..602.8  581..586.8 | 1.08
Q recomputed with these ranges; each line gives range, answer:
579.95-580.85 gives 13.4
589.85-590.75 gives 11.8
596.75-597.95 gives 13.5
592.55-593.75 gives 13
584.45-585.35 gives 13.6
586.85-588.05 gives 13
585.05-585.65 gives 13.3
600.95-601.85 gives 13.1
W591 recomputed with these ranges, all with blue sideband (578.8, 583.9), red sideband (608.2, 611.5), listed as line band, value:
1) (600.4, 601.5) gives 0.07 nm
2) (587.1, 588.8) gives 0.12 nm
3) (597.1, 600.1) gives -0.03 nm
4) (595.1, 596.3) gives 0.02 nm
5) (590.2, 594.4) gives 0.10 nm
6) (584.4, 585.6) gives -0.01 nm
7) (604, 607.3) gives -0.04 nm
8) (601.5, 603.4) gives -0.01 nm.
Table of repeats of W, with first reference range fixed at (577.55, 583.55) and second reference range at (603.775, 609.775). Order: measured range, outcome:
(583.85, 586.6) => 0.08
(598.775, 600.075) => -0.03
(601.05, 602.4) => 0.03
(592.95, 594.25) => 0.06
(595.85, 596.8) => 0.04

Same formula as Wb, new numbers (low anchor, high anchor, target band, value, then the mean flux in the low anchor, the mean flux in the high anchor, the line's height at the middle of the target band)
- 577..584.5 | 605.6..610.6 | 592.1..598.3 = 0.02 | 13.2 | 13.8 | 13.5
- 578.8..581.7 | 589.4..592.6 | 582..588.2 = 0.00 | 13.5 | 12.5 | 13.1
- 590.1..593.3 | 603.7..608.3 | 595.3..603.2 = 0.00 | 13.2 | 13.8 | 13.5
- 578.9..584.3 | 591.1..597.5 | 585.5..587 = 0.03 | 13.3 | 13.3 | 13.3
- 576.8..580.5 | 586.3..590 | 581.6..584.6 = -0.05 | 13.1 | 11.9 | 12.5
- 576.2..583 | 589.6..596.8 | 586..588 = 0.02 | 13.4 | 13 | 13.2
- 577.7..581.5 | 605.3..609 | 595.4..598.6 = 0.02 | 13.3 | 13.8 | 13.6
